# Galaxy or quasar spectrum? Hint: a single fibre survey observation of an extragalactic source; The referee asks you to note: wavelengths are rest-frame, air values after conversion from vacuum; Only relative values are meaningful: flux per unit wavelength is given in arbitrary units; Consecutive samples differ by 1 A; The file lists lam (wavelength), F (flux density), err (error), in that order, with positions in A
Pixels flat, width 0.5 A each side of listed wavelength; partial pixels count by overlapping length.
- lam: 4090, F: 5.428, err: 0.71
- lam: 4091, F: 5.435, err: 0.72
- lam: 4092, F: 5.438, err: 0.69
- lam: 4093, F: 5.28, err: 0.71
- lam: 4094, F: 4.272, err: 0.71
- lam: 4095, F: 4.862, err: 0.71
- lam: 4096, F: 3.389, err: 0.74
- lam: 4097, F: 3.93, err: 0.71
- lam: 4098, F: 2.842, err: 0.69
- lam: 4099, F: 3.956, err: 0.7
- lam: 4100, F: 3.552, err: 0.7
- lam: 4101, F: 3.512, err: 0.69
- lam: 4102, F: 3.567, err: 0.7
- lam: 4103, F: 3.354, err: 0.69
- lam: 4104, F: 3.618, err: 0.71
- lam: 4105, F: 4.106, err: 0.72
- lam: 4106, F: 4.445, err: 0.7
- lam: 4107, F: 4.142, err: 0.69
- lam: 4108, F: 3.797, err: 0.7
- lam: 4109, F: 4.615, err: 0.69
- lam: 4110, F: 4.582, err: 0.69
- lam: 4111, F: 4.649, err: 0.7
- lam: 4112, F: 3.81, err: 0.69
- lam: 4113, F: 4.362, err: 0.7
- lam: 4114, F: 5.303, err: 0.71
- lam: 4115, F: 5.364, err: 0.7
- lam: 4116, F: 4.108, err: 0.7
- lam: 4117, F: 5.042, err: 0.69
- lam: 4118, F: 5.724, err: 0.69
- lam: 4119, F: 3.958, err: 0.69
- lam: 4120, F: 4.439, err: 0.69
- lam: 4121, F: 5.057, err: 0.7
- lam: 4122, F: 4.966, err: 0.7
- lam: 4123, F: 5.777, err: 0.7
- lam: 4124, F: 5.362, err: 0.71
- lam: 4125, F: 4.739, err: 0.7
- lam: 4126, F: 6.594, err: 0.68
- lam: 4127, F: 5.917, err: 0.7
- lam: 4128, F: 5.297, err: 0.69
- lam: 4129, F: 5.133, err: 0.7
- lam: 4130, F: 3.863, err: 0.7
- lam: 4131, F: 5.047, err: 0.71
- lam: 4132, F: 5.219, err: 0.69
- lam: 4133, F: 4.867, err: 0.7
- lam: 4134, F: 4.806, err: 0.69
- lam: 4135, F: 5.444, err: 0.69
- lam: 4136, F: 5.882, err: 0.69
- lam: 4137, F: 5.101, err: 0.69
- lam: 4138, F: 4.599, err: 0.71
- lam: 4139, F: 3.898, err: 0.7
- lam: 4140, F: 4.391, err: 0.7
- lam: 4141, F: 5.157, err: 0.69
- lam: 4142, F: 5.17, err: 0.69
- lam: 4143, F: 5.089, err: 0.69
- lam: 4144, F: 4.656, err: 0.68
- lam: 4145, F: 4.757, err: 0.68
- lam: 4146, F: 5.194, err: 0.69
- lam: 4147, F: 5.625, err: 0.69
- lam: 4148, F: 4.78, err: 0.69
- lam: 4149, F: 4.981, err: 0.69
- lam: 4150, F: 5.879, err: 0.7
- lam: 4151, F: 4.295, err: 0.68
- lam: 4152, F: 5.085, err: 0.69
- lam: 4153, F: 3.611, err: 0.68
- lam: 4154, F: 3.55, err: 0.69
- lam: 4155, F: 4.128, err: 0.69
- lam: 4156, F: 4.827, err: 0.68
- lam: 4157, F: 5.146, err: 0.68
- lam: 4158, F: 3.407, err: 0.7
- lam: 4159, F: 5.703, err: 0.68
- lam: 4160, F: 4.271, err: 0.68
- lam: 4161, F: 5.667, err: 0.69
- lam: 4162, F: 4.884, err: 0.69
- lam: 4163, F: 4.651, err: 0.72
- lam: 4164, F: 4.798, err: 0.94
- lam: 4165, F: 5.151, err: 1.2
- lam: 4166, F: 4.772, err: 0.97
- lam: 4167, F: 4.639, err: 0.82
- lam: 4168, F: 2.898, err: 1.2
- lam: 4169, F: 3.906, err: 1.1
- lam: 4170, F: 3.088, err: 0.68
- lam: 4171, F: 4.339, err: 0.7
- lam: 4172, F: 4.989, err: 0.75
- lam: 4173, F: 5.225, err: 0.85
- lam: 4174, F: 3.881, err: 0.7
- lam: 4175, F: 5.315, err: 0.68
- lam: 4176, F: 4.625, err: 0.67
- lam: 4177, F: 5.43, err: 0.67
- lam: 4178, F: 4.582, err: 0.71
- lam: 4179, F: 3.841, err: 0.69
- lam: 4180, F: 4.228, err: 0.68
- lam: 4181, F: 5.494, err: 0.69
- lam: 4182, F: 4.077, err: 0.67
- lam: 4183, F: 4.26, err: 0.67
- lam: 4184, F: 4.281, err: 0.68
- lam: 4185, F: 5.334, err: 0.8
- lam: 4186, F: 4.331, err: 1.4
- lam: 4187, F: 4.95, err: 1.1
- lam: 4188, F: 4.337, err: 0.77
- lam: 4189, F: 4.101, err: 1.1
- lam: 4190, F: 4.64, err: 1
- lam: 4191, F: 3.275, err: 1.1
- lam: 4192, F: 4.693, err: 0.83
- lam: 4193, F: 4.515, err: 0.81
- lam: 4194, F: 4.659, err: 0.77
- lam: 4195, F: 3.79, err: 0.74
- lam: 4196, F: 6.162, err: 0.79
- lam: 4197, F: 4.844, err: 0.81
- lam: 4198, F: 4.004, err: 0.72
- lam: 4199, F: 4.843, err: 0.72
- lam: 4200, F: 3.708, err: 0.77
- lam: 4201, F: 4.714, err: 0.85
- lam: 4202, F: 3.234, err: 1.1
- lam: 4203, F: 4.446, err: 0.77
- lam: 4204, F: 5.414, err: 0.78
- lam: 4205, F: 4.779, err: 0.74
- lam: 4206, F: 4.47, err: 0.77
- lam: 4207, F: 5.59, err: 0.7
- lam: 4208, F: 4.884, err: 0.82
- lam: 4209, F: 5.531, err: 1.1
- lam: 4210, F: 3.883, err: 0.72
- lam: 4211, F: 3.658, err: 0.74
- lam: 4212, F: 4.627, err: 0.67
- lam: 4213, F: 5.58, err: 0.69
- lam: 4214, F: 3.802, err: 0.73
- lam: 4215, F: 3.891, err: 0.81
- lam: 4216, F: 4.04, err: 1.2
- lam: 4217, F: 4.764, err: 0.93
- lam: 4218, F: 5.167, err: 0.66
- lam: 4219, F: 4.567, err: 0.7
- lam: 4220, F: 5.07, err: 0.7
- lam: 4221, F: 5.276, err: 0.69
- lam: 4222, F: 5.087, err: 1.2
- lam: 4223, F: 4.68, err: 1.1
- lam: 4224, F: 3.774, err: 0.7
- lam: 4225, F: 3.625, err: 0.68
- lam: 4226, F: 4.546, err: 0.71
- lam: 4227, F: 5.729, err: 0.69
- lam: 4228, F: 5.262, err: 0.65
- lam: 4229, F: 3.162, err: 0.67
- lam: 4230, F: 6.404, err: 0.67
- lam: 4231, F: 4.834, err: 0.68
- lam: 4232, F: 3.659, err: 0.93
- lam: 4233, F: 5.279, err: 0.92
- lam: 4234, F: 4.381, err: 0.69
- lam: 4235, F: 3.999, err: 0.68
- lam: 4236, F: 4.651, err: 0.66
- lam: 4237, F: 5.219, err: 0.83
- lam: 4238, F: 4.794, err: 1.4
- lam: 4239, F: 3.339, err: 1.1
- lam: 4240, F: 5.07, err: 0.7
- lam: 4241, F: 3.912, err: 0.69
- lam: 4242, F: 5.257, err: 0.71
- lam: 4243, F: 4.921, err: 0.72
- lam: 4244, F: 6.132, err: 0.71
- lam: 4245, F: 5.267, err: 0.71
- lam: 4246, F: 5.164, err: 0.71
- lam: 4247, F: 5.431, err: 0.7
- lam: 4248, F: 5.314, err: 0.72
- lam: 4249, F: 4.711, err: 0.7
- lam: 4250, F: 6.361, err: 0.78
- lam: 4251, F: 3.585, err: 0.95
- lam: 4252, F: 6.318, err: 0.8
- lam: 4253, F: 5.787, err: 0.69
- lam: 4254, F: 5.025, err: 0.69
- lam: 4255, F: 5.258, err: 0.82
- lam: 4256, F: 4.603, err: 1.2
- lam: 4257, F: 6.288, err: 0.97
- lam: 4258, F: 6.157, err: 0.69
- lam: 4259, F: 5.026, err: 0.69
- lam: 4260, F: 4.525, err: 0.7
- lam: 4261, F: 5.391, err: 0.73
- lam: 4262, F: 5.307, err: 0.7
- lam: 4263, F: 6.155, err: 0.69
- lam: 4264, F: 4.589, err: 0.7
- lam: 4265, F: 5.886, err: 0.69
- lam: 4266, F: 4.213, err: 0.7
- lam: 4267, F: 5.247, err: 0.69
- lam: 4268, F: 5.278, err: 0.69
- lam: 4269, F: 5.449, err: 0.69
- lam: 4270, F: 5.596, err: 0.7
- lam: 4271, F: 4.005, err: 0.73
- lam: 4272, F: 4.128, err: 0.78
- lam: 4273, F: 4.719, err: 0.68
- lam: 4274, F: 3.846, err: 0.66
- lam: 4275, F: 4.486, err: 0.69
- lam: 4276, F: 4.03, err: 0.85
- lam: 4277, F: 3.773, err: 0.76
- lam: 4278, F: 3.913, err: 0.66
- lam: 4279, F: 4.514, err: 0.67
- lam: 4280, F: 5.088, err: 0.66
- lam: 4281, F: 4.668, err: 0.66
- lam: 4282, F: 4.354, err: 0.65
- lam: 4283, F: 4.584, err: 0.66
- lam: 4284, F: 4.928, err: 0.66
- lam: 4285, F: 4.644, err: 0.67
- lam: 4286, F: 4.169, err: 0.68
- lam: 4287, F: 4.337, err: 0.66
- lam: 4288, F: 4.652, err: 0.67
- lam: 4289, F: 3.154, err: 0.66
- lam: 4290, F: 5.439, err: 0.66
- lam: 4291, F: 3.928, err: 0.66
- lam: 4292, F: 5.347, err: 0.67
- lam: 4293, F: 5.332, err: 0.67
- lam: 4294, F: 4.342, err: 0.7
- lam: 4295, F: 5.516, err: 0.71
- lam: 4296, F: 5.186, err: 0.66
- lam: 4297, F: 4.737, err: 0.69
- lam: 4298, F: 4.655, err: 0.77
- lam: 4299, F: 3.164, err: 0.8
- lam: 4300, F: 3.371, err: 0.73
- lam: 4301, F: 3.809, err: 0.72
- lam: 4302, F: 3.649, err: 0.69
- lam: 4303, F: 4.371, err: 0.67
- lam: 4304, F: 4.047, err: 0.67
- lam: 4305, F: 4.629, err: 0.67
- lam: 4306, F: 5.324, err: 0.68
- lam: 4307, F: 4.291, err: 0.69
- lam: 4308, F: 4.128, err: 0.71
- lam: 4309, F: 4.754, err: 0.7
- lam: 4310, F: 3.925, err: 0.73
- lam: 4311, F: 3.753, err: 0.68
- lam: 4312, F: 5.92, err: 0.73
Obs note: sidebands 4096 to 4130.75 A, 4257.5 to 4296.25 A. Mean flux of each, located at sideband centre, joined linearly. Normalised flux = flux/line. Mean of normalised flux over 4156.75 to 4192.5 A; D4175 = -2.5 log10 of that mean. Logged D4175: 0.017 mag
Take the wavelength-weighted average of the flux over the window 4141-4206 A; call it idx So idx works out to 4.6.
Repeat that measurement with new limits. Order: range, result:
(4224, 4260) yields 4.96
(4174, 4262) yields 4.75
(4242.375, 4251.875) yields 5.25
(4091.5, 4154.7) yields 4.66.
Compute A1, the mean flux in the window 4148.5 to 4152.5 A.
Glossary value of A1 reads 5.06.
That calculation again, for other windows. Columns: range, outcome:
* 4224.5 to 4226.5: 4.09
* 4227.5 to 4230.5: 4.94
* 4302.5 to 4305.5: 4.35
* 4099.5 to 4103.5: 3.5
